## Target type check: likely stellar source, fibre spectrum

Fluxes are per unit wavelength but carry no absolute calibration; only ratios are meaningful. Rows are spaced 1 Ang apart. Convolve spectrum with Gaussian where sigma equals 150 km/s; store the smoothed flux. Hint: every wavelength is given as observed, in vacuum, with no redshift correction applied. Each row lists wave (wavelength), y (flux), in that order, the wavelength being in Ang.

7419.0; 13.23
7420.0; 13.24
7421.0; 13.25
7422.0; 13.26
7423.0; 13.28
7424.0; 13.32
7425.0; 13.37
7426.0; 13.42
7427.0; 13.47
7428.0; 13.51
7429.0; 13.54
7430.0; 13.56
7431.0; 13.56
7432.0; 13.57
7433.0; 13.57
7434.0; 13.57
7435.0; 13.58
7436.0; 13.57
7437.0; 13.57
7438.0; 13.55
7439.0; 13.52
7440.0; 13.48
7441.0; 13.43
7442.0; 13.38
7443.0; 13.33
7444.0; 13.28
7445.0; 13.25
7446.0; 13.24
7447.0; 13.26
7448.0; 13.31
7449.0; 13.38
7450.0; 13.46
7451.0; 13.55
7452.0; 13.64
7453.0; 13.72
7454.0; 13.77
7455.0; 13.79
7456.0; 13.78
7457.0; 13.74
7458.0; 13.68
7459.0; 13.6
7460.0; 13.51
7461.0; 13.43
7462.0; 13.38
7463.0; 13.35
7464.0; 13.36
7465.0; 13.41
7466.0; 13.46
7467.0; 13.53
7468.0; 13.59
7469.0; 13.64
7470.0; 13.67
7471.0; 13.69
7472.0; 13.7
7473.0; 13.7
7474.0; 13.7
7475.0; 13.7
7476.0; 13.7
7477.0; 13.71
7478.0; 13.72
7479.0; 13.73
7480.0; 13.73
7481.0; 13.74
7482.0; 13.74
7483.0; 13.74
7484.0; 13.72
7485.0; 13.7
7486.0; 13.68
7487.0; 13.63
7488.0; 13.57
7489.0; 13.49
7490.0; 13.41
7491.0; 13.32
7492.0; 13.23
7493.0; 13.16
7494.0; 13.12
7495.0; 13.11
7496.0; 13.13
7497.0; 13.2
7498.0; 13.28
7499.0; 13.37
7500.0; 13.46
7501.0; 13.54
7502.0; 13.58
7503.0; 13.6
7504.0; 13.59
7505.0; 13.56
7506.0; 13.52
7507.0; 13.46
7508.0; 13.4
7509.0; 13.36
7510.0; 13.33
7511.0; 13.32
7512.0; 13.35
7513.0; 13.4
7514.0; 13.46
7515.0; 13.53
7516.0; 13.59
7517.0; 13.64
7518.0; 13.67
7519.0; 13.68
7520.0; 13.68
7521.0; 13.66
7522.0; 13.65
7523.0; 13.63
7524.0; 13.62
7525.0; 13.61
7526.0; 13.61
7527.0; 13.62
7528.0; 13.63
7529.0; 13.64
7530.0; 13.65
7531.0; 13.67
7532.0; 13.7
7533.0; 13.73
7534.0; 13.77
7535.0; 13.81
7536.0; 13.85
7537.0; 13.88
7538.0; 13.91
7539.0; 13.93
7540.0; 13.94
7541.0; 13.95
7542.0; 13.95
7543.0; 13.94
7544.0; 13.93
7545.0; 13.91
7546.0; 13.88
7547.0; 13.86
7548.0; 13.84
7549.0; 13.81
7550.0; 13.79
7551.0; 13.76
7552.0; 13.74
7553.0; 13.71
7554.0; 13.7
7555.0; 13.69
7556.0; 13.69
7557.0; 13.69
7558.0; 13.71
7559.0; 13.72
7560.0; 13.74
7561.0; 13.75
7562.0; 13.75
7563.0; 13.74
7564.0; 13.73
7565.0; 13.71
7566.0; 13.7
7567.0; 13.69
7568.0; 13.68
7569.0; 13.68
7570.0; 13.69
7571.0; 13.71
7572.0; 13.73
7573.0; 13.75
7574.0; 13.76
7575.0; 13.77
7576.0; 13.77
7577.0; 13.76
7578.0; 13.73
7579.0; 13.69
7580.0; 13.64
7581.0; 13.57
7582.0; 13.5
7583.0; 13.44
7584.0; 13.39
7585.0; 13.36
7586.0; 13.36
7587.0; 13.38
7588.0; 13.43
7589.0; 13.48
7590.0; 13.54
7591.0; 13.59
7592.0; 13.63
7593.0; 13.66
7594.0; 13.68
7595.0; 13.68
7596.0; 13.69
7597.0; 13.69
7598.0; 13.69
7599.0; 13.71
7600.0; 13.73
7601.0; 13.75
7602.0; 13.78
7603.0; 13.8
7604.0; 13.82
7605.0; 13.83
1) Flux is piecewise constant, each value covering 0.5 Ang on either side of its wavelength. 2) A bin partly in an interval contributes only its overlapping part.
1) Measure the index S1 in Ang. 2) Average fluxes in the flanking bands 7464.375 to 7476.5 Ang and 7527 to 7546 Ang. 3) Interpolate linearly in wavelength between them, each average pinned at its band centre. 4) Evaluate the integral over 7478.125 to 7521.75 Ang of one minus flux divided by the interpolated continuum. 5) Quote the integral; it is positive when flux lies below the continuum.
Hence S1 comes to 0.7 Ang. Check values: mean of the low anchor 13.6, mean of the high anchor 13.8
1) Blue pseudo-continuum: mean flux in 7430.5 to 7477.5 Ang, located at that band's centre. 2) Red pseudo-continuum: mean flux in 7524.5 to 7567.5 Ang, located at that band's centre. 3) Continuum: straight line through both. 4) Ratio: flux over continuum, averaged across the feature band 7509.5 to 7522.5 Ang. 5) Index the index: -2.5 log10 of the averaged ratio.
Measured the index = 0.013 mag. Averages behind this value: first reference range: 13.5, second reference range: 13.8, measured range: 13.5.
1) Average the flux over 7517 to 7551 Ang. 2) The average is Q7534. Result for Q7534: 13.8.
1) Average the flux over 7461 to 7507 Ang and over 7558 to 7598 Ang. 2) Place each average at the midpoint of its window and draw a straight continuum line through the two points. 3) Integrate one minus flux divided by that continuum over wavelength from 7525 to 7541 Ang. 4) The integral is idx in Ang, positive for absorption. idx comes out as -0.2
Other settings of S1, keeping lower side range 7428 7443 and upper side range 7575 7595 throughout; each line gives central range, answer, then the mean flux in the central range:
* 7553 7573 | -0.2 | 13.7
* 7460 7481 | -0.1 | 13.6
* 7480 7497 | 0.1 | 13.5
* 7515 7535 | -0.2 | 13.7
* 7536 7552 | -0.4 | 13.9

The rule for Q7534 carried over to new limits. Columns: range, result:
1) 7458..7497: 13.5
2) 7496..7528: 13.5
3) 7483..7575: 13.6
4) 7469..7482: 13.7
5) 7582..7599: 13.5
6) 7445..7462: 13.5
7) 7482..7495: 13.5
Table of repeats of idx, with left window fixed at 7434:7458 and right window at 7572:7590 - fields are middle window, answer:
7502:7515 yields 0.1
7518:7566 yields -0.7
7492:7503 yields 0.2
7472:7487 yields -0.2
